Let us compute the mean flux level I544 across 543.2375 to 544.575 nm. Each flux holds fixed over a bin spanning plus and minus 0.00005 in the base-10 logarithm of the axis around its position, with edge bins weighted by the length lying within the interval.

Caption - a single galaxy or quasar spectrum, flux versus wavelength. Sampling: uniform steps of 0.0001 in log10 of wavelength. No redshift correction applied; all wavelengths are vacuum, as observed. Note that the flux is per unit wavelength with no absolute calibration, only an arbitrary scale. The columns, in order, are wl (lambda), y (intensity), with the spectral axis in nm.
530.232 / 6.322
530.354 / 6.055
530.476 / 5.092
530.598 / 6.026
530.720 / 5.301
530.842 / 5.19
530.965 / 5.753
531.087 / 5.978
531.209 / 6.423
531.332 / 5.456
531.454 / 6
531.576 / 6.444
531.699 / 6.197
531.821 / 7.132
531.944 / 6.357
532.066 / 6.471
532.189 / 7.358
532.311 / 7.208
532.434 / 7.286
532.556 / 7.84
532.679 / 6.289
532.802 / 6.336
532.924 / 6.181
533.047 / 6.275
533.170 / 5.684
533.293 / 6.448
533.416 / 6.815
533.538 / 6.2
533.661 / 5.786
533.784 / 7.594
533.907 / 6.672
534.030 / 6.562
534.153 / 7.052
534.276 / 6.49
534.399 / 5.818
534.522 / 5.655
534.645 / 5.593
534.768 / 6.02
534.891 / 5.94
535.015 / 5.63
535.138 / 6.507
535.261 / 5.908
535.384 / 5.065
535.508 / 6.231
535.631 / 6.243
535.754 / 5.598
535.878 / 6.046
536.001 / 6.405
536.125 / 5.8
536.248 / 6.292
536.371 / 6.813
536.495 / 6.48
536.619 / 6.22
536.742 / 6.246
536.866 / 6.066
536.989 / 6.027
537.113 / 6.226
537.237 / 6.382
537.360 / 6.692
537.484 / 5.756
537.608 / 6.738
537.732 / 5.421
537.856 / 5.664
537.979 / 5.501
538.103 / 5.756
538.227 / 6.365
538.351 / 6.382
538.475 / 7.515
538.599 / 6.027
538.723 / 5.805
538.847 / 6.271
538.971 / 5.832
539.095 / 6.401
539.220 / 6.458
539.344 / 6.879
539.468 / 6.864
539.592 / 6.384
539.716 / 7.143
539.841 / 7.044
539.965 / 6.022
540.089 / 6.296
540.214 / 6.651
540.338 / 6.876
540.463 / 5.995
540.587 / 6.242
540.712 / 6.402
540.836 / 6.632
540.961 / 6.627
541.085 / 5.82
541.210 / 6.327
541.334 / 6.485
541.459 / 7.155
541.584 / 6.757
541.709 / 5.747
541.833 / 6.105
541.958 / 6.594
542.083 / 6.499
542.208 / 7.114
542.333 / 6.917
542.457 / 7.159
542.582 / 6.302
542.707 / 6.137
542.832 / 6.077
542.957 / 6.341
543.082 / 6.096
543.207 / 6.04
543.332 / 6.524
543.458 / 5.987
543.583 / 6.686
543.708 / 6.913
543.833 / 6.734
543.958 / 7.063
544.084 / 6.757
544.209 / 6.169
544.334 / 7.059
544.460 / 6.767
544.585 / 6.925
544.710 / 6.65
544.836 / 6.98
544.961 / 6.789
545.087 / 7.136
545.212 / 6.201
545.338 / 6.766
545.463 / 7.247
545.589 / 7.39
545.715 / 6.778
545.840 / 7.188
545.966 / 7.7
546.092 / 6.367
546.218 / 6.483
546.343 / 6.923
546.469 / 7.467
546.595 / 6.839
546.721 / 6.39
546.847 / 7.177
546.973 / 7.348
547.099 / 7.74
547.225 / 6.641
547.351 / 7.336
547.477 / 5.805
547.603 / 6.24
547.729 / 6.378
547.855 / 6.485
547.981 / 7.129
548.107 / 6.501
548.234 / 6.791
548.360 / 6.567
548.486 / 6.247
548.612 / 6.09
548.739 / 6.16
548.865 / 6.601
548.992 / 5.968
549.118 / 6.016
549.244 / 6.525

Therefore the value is 6.66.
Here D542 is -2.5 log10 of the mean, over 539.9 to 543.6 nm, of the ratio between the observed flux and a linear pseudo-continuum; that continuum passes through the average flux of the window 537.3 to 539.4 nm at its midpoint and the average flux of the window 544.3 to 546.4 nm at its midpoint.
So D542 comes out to 0.02 mag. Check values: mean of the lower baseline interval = 6.2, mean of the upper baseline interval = 6.9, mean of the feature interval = 6.42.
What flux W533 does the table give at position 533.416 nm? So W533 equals 6.815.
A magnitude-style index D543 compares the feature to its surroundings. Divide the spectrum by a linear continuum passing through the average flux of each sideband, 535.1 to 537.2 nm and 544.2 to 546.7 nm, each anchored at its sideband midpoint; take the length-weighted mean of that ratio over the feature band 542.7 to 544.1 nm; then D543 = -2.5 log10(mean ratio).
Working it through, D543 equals 0.05 mag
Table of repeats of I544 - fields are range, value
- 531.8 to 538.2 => 6.28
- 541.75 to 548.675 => 6.7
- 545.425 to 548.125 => 6.89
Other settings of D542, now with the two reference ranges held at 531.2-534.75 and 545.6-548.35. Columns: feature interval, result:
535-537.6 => 0.070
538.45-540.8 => 0.030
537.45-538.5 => 0.089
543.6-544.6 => -0.003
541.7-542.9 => 0.036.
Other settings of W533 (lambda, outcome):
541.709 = 5.747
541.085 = 5.82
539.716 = 7.143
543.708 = 6.913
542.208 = 7.114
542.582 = 6.302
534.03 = 6.562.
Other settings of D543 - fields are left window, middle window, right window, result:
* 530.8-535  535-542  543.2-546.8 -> 0.05 mag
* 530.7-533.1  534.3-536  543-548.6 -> 0.10 mag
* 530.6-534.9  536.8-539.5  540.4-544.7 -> 0.04 mag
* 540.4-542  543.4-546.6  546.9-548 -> -0.04 mag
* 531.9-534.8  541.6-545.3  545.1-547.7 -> 0.04 mag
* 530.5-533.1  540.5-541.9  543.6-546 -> 0.06 mag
